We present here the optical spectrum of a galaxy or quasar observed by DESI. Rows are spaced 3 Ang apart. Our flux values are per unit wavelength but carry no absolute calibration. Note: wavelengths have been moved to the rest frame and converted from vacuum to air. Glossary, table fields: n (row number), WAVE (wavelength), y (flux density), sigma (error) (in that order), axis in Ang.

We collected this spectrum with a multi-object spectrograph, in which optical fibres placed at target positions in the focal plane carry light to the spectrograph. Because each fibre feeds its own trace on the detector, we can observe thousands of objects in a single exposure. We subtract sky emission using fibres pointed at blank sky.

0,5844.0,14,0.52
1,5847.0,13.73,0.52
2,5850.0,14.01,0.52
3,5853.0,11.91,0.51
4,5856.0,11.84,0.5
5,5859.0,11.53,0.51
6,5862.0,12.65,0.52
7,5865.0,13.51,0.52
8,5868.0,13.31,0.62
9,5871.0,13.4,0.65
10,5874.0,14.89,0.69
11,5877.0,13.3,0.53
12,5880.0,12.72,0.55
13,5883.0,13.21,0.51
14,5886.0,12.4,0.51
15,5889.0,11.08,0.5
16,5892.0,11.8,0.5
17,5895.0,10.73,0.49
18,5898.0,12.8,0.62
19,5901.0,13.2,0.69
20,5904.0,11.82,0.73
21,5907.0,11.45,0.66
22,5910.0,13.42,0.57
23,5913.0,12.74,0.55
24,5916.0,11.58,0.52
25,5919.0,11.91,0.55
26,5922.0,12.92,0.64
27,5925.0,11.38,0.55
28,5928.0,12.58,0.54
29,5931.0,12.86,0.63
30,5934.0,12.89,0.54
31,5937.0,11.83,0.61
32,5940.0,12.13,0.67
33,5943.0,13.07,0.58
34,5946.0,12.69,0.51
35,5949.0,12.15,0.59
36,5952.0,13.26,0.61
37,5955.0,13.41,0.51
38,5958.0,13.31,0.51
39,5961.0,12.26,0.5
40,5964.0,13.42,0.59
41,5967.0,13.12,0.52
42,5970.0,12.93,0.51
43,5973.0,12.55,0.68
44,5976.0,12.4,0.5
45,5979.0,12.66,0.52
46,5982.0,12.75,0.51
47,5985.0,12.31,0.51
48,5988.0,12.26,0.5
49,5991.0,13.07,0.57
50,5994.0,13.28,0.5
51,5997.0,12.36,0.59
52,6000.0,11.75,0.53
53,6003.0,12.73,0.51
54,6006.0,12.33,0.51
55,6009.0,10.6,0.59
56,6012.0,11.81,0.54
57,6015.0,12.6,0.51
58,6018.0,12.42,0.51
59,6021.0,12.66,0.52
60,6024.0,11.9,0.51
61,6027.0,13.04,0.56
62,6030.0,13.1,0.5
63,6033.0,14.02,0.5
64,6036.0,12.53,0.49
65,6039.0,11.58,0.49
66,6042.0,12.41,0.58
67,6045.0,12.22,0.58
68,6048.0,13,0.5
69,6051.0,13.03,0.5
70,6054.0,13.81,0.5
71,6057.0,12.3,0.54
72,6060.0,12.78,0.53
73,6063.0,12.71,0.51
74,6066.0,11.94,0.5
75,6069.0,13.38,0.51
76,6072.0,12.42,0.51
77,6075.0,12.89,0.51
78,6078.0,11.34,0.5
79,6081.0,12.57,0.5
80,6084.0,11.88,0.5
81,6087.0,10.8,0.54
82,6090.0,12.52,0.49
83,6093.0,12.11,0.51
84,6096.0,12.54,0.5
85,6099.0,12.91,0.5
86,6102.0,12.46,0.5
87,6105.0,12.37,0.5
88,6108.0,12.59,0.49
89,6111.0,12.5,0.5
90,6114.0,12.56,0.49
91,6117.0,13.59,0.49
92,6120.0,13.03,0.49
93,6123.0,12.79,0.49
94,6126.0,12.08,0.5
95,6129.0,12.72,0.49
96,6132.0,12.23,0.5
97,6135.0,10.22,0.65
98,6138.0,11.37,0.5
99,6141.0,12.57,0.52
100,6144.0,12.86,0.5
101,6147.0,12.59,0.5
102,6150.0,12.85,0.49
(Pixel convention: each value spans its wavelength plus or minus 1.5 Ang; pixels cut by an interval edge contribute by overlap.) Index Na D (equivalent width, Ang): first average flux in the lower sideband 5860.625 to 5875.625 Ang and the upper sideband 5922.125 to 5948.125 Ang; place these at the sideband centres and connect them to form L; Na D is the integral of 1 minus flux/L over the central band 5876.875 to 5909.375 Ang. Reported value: 2.3 Ang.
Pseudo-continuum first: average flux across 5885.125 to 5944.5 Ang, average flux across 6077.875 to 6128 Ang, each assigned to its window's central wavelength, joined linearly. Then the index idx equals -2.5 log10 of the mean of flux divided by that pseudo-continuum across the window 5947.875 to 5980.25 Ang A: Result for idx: -0.051 mag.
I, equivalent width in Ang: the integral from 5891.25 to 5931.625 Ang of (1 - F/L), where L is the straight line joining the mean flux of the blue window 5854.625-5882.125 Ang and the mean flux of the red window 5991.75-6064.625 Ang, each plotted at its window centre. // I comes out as 2.1 Ang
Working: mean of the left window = 13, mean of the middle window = 12.2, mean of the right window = 12.5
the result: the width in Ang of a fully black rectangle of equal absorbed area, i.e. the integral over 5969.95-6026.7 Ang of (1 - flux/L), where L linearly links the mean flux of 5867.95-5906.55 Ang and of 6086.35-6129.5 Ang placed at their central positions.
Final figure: 0.8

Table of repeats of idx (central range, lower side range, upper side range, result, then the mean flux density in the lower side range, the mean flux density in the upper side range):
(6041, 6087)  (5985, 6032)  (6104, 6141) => -0.01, 12.4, 12.3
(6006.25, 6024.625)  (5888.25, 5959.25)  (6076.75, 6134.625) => 0.03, 12.4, 12.4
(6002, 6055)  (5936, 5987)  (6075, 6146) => 0.00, 12.7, 12.3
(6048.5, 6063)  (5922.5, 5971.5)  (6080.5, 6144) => -0.04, 12.7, 12.3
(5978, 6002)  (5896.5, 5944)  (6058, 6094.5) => -0.02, 12.4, 12.3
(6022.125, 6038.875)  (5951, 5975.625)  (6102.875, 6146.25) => 0.00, 13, 12.4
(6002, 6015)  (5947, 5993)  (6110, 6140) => 0.07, 12.8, 12.3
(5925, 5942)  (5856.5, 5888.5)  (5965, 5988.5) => 0.04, 13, 12.7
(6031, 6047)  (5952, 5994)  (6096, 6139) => 0.00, 12.8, 12.4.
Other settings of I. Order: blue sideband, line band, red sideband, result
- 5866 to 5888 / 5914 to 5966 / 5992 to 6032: 1.1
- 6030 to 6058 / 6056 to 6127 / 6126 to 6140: -1.5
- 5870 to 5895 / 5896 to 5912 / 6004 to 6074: 0.3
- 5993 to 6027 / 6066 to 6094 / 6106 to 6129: 0.8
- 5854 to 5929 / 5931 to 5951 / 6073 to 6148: -0.1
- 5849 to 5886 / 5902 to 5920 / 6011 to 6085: 1.0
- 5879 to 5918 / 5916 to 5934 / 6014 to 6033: 0.0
